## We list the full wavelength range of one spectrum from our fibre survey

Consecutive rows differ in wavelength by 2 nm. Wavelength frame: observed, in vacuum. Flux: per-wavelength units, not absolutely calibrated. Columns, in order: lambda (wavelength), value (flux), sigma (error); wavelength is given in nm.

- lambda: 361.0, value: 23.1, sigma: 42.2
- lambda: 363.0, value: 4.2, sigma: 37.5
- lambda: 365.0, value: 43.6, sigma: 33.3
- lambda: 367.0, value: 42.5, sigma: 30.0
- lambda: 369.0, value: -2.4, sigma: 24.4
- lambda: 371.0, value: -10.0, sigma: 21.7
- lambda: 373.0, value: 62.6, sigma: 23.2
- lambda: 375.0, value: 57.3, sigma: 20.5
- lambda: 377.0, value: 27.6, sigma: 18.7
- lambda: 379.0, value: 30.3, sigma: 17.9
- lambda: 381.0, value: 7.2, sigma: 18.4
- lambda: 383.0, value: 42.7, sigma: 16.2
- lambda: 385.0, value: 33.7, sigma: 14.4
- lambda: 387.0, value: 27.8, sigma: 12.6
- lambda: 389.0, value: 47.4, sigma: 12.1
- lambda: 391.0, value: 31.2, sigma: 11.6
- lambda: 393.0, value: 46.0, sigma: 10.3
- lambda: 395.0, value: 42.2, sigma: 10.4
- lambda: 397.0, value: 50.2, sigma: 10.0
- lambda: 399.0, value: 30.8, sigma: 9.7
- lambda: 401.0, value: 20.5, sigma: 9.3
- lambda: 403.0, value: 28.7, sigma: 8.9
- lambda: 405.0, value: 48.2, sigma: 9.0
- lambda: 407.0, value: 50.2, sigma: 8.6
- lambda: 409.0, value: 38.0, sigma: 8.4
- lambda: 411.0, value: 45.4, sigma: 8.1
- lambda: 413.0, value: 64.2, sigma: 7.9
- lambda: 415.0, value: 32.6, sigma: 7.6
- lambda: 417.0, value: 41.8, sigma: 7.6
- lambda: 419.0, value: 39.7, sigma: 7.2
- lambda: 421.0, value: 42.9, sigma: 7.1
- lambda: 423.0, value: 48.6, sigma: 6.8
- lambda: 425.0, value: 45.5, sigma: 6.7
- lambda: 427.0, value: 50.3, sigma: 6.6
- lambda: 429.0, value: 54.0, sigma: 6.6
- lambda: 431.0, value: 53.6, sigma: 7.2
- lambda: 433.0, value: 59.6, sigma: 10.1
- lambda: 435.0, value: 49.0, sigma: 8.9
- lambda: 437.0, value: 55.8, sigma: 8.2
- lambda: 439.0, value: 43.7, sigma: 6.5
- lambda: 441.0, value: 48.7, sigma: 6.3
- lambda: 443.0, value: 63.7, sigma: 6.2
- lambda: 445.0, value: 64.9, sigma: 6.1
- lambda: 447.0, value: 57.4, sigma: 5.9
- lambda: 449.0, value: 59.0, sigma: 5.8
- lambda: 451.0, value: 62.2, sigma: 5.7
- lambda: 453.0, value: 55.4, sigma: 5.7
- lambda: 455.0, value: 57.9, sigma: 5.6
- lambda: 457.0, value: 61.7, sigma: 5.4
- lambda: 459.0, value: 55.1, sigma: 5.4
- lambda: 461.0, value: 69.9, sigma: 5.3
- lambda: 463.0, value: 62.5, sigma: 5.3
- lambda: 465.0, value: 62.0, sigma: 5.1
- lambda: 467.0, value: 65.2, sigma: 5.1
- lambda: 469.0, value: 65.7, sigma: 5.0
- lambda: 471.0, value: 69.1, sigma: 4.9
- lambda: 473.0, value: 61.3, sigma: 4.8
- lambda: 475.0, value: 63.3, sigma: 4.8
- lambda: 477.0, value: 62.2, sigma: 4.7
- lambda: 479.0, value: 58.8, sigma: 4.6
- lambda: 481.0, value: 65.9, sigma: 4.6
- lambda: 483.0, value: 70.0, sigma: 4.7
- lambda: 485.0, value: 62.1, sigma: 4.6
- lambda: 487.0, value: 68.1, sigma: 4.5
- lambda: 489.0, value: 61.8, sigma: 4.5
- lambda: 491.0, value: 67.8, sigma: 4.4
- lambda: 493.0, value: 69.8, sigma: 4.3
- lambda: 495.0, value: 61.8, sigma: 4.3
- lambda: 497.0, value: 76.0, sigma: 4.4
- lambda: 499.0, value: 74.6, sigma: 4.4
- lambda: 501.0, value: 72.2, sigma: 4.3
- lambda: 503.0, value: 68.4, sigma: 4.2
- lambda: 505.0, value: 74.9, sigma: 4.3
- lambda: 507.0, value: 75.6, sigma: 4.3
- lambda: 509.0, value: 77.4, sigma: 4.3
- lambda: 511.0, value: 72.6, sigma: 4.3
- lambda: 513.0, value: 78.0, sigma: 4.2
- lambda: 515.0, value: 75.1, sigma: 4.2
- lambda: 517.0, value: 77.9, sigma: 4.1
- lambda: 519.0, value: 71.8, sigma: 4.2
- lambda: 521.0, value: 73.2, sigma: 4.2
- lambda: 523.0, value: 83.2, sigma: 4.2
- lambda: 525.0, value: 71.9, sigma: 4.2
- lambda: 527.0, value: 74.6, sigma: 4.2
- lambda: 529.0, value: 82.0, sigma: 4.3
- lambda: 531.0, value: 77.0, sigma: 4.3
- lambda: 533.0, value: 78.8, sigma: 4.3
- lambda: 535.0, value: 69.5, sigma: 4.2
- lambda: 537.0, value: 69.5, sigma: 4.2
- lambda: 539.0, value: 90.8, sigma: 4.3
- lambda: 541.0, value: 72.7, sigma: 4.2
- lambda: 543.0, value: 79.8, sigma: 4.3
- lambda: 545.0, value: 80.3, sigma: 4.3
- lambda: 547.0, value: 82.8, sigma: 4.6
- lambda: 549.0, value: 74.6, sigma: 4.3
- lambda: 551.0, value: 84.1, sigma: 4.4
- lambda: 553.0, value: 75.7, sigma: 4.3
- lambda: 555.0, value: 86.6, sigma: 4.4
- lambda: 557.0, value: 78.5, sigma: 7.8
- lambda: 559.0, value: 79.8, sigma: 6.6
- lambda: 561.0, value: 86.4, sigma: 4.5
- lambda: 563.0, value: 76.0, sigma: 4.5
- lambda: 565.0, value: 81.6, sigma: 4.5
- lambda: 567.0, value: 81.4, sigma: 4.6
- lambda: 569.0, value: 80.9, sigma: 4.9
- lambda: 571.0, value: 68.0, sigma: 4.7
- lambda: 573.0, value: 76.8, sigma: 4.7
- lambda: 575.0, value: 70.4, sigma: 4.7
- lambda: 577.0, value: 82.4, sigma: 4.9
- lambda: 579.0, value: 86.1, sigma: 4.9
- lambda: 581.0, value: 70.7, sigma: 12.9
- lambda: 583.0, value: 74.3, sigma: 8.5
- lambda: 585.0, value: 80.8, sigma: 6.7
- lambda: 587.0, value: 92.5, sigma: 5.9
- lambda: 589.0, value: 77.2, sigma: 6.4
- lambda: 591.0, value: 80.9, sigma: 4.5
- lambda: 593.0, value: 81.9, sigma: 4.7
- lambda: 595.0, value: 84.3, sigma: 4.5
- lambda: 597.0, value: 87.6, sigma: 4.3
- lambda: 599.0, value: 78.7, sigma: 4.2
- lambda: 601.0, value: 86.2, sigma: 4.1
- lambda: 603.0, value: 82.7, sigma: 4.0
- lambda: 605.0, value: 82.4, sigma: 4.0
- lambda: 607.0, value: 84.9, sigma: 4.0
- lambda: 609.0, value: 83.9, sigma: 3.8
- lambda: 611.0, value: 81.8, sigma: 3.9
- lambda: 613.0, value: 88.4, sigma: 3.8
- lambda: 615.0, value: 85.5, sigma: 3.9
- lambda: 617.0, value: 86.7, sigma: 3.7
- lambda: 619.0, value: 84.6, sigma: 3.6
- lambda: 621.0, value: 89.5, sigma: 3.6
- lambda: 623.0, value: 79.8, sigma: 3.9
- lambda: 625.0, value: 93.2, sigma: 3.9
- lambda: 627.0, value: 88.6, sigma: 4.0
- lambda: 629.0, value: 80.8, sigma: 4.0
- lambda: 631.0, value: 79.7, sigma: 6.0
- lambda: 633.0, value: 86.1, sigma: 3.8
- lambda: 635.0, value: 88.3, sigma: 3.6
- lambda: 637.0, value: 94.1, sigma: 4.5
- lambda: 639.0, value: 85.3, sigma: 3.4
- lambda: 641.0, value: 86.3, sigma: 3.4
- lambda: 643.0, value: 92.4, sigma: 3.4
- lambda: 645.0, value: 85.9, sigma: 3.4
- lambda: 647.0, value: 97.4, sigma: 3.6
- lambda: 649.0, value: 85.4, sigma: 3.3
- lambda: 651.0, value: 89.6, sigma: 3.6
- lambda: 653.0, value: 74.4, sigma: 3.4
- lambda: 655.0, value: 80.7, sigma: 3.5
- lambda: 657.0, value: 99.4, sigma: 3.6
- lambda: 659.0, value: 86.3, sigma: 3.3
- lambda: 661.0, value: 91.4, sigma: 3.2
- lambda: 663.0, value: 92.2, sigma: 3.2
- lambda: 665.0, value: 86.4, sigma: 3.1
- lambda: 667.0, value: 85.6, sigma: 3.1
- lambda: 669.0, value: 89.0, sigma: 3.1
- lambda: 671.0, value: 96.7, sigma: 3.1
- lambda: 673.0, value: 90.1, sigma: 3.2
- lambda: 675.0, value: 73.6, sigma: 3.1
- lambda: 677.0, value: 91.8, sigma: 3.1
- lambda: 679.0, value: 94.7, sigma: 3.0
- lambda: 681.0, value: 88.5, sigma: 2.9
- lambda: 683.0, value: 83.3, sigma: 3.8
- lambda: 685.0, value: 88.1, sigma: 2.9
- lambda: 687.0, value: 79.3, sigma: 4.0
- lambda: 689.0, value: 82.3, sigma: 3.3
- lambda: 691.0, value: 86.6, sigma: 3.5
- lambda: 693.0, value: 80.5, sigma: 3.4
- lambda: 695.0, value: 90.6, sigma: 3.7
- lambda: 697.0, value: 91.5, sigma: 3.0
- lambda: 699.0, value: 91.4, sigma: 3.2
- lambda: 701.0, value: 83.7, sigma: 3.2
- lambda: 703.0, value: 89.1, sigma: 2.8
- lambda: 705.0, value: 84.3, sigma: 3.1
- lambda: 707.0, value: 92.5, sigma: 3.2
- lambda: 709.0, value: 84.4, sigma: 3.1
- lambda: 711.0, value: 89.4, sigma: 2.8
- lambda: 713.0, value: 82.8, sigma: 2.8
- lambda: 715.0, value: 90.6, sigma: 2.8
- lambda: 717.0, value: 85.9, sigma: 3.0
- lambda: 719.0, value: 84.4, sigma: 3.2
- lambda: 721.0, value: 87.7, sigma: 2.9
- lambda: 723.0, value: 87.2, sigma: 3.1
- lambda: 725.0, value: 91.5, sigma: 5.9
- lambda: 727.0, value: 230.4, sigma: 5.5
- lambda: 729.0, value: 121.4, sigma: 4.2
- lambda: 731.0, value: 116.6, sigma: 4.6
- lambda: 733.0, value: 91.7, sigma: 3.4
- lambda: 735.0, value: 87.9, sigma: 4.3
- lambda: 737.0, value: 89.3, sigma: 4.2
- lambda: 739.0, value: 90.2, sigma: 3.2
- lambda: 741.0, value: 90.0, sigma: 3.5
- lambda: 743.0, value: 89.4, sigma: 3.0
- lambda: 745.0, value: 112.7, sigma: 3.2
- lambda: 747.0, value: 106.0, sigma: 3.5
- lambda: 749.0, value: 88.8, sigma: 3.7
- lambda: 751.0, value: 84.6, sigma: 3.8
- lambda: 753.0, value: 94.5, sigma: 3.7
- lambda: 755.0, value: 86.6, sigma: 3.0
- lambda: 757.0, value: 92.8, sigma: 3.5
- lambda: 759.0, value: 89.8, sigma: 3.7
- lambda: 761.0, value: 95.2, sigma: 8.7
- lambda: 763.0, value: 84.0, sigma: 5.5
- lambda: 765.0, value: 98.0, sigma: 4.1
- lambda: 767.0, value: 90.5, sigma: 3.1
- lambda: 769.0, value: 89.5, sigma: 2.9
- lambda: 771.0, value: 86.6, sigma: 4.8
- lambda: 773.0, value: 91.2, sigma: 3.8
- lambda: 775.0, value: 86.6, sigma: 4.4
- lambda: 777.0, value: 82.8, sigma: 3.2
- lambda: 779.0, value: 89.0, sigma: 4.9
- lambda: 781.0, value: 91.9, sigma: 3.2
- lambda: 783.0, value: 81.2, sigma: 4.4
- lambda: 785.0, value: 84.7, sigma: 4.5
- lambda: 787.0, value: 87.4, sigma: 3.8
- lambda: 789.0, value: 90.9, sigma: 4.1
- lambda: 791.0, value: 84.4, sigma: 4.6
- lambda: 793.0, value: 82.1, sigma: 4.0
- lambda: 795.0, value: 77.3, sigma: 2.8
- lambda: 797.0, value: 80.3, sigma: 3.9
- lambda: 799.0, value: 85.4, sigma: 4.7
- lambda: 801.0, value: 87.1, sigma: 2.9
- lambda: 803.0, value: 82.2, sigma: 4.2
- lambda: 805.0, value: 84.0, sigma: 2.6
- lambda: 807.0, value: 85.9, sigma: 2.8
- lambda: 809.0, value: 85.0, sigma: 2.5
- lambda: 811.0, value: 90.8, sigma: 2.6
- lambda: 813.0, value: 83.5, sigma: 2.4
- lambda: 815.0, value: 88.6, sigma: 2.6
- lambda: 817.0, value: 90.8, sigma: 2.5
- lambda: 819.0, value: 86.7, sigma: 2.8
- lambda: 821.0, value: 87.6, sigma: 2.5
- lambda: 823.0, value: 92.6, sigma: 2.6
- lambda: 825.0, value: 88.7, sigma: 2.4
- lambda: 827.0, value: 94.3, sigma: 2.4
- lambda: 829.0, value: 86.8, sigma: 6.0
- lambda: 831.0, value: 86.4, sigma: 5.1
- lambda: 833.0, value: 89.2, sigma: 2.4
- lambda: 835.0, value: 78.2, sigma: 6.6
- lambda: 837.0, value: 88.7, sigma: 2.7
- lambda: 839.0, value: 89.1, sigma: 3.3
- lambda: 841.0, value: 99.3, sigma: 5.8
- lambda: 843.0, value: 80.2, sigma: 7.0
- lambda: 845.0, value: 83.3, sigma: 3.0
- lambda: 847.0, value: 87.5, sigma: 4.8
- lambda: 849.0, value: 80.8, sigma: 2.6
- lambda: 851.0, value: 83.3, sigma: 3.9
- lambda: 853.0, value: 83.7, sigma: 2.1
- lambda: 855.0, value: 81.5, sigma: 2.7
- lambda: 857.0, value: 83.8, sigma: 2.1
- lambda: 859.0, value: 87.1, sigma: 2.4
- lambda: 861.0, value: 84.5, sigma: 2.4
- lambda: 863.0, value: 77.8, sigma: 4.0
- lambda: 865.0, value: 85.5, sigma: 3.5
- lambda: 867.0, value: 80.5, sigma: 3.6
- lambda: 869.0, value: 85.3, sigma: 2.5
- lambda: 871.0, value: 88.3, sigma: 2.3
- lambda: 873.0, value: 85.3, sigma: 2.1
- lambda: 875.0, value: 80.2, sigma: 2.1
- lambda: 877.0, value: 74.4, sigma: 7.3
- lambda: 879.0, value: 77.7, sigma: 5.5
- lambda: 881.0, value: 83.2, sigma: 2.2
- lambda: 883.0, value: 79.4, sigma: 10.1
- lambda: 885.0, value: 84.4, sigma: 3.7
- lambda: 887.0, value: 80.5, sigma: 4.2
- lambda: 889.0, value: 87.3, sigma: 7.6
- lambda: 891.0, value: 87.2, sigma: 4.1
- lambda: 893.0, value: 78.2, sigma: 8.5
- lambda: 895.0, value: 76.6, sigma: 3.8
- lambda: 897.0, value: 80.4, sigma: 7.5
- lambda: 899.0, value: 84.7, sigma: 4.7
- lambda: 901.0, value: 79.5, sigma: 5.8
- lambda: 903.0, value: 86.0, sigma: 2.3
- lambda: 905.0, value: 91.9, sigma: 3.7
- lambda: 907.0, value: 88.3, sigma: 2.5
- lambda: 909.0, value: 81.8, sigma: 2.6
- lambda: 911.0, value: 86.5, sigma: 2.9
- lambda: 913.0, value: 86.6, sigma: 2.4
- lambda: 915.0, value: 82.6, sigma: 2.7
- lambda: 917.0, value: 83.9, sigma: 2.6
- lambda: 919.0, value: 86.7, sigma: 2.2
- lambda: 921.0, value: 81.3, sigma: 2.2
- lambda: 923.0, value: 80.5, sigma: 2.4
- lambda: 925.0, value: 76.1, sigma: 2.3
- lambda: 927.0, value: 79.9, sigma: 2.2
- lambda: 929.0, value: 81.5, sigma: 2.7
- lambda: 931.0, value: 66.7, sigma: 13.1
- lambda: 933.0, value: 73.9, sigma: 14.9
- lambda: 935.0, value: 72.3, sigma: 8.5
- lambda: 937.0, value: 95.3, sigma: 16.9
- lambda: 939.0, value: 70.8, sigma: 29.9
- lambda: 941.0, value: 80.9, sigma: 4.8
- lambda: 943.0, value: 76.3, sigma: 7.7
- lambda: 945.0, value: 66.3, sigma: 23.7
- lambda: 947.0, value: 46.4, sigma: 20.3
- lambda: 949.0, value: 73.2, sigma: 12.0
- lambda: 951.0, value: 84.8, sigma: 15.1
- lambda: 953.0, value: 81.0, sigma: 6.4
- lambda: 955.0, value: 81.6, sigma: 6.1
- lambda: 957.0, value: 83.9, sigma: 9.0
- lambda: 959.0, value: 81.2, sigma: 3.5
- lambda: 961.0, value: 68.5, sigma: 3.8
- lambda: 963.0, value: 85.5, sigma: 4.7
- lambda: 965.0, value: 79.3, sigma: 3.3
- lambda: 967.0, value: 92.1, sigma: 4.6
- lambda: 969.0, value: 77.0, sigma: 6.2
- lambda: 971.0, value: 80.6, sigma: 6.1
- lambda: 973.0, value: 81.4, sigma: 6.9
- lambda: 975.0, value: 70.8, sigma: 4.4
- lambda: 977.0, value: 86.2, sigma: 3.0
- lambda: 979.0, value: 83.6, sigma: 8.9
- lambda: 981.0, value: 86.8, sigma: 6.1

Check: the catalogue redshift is 0.108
